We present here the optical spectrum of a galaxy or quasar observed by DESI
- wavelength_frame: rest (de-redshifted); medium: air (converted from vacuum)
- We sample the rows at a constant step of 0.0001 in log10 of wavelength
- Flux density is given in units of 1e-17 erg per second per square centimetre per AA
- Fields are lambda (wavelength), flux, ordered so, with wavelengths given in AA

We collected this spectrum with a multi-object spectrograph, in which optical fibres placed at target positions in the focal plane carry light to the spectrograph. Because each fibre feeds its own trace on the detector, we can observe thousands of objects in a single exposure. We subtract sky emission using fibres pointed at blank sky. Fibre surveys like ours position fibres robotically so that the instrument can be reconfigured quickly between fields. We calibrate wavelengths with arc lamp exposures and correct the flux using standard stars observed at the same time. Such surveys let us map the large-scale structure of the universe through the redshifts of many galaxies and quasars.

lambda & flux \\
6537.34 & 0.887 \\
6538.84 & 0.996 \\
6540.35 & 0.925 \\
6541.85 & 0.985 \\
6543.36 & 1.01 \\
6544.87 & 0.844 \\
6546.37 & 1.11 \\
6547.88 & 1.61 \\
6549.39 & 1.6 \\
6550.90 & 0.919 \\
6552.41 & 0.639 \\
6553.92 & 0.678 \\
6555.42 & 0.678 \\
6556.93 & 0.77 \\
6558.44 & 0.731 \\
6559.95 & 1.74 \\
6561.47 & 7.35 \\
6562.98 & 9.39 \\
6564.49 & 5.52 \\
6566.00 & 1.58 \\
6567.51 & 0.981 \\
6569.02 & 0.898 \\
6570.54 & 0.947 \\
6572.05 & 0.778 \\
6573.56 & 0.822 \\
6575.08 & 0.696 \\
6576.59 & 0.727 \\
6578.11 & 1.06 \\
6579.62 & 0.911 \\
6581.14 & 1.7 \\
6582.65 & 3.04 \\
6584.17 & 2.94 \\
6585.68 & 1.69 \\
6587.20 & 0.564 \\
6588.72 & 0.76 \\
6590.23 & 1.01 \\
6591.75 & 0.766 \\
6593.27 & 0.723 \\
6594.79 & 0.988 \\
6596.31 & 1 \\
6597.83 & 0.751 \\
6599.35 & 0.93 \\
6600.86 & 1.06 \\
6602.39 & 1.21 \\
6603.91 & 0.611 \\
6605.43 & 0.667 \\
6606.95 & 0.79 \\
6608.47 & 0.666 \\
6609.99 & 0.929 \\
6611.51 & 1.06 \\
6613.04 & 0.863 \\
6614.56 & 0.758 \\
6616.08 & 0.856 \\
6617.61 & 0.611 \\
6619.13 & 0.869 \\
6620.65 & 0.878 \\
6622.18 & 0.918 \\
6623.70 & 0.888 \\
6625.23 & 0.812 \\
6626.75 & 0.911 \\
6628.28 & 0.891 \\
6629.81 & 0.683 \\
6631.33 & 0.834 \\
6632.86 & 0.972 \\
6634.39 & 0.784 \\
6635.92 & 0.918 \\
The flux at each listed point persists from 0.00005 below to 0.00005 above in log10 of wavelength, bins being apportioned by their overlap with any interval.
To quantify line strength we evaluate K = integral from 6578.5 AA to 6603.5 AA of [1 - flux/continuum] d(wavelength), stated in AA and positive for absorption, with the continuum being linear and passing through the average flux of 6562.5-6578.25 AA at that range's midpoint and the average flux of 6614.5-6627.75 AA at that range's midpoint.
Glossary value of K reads 5.3 AA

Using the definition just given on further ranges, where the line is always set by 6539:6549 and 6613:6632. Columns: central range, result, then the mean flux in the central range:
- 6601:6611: 0.6 AA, 0.834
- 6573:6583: -2.5 AA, 1.22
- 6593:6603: -0.5 AA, 0.959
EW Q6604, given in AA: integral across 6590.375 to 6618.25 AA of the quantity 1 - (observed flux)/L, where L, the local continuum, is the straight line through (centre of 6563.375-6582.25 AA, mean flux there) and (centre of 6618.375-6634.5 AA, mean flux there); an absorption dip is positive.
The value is 7.2 AA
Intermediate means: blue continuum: 1.57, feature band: 0.851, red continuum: 0.861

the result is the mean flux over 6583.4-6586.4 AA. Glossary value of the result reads 2.33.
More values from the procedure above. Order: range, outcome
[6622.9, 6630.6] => 0.838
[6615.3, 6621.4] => 0.804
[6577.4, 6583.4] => 1.68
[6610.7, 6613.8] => 0.96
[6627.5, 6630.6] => 0.788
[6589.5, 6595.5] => 0.869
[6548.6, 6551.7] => 1.25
